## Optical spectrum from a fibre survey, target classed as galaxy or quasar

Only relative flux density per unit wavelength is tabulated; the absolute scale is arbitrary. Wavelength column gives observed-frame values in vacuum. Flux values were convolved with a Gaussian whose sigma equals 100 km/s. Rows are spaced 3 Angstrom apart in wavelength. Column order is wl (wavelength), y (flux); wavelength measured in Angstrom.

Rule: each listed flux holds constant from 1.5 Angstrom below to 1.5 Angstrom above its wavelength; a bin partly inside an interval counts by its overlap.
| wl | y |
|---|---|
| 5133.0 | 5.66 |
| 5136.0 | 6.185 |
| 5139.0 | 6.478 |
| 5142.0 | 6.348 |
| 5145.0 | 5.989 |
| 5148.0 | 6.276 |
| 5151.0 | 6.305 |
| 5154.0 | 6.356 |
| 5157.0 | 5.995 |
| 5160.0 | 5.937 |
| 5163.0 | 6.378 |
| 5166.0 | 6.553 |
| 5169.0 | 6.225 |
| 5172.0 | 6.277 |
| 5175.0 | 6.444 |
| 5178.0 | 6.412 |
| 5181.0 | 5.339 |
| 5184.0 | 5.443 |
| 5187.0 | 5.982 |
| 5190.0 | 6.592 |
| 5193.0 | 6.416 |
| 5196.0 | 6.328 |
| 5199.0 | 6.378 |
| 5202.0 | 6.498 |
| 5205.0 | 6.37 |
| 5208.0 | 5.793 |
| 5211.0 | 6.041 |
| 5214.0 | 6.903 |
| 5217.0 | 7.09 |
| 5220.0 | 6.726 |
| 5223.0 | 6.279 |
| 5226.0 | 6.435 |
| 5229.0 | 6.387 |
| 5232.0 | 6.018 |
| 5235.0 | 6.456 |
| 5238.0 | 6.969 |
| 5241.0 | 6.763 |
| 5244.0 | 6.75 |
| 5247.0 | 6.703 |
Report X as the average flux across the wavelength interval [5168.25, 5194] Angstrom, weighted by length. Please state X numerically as 6.12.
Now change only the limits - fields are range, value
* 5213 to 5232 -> 6.58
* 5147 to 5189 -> 6.14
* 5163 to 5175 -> 6.37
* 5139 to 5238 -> 6.29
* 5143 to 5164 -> 6.18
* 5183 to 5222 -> 6.36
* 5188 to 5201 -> 6.41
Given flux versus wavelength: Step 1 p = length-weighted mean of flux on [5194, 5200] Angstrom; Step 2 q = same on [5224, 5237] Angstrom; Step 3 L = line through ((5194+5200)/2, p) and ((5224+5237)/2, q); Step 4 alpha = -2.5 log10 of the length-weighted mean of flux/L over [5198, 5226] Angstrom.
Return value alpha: -0.02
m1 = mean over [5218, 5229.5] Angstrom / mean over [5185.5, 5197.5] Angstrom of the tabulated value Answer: 1.0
